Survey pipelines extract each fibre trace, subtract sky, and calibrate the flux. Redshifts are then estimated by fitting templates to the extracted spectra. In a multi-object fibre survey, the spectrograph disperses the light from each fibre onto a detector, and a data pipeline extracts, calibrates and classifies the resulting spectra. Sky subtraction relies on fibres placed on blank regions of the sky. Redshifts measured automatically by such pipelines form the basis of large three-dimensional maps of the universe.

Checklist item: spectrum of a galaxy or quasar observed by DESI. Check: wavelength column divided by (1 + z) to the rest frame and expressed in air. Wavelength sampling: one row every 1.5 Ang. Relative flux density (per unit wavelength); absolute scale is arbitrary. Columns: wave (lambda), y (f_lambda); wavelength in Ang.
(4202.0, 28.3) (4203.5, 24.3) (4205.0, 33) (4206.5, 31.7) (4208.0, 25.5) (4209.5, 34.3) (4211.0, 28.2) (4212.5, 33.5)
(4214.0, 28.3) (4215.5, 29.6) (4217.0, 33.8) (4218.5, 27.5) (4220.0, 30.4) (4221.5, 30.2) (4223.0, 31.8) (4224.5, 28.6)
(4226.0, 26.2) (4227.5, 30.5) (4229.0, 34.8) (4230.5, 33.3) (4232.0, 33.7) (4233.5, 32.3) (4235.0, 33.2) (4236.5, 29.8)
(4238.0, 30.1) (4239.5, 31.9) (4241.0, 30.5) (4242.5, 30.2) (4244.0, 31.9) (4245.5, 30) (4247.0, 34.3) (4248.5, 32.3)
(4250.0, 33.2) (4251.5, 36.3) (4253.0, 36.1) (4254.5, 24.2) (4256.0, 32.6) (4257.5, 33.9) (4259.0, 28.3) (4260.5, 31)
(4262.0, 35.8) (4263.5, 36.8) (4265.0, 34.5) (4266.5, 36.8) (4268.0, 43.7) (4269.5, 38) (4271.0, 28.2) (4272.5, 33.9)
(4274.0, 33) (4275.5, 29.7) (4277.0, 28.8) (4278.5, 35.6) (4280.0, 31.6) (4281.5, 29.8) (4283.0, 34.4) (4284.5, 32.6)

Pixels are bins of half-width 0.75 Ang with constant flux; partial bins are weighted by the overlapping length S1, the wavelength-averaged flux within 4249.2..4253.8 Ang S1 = 35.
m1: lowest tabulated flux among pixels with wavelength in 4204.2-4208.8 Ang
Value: 25.5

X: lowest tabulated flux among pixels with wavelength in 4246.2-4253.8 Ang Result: 32.3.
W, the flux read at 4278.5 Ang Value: 35.6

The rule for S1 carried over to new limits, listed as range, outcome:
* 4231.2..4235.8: 33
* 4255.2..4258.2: 33.1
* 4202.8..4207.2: 29.7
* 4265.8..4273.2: 36.1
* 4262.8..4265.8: 35.6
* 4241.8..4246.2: 30.7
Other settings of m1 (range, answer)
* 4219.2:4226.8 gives 26.2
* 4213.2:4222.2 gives 27.5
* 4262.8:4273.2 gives 28.2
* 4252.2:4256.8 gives 24.2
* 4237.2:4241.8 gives 30.1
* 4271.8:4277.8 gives 28.8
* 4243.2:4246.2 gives 30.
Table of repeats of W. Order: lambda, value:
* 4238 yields 30.1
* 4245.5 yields 30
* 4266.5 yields 36.8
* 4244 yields 31.9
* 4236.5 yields 29.8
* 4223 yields 31.8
